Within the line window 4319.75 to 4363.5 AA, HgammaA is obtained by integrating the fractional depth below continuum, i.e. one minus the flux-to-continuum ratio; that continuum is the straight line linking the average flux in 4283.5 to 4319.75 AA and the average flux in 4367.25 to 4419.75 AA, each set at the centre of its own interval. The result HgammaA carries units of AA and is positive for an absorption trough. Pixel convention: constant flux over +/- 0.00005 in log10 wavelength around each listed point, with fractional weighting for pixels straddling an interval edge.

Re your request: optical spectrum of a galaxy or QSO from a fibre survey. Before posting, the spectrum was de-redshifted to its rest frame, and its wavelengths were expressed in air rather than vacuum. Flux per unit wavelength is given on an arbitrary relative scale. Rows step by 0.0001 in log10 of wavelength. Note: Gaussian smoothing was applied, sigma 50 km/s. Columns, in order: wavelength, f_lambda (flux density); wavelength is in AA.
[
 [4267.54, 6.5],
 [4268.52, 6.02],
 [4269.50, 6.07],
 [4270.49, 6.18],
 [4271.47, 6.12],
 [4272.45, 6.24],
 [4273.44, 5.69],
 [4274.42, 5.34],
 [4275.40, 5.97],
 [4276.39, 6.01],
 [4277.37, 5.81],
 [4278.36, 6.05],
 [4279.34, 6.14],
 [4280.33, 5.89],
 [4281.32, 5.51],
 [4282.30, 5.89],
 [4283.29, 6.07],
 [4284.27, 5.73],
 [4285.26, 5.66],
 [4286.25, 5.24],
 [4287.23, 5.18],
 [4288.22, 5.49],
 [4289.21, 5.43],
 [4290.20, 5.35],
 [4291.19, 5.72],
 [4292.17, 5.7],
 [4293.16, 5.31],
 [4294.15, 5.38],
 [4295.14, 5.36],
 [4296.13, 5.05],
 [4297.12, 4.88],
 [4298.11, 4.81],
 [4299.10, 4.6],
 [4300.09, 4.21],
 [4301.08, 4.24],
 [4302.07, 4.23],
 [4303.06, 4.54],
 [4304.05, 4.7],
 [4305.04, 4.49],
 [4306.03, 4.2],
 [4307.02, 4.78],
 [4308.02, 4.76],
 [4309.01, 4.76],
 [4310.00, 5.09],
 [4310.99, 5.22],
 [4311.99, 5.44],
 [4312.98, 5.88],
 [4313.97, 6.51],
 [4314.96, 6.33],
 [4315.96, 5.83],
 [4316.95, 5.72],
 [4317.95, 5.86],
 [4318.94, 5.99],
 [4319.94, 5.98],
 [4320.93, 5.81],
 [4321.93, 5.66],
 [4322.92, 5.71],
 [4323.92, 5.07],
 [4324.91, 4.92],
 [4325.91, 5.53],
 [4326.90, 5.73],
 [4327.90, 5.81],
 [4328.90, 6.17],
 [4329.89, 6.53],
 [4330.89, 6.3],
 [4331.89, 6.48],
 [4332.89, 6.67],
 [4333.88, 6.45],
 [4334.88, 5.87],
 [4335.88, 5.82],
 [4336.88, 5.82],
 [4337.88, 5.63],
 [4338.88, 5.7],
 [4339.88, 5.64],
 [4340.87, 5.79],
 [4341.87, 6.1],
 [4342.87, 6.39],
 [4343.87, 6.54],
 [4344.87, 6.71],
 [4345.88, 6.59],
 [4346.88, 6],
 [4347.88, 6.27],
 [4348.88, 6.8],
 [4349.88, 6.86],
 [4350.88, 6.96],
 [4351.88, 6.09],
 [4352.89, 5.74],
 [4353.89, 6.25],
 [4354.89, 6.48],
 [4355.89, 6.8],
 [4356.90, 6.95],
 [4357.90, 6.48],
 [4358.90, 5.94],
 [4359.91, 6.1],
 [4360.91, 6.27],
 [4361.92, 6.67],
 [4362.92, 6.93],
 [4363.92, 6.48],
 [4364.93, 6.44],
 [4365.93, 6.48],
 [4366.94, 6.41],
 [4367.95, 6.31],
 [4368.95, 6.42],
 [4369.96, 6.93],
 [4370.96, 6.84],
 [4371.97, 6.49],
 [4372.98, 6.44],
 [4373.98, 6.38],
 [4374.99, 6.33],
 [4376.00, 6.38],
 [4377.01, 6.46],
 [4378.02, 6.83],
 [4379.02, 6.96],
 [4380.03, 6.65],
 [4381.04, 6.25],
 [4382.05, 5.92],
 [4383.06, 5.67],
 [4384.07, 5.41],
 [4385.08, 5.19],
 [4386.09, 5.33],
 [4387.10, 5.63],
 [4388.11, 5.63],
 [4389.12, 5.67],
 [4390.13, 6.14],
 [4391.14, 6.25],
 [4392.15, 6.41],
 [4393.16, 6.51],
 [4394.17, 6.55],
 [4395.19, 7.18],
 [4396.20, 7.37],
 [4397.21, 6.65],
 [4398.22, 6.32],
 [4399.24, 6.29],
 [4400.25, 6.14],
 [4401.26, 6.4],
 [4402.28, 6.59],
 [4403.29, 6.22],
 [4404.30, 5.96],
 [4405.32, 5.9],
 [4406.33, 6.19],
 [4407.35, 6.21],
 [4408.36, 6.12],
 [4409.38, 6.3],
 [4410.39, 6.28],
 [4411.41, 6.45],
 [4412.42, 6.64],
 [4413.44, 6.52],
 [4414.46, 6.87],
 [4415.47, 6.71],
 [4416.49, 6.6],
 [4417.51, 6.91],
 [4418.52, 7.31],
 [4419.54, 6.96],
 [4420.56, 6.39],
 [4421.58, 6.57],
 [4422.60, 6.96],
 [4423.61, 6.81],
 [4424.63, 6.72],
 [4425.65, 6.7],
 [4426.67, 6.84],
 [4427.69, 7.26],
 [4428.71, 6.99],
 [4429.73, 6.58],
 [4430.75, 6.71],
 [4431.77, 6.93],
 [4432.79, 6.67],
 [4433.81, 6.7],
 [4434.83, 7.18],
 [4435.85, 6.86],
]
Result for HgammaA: -3.3 AA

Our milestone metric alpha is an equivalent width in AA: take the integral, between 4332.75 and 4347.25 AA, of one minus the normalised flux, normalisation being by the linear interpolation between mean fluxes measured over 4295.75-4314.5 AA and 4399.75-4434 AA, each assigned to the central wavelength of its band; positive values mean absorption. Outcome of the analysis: -1.9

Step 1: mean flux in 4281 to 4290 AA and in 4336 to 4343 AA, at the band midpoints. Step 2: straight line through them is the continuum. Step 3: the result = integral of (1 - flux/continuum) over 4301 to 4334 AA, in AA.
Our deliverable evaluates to 1.3 AA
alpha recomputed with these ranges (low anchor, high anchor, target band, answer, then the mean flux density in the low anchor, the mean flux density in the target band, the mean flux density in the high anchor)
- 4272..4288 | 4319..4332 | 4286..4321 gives 3.5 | 5.77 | 5.22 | 5.81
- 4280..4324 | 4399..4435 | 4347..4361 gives -1.2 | 5.32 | 6.42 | 6.6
